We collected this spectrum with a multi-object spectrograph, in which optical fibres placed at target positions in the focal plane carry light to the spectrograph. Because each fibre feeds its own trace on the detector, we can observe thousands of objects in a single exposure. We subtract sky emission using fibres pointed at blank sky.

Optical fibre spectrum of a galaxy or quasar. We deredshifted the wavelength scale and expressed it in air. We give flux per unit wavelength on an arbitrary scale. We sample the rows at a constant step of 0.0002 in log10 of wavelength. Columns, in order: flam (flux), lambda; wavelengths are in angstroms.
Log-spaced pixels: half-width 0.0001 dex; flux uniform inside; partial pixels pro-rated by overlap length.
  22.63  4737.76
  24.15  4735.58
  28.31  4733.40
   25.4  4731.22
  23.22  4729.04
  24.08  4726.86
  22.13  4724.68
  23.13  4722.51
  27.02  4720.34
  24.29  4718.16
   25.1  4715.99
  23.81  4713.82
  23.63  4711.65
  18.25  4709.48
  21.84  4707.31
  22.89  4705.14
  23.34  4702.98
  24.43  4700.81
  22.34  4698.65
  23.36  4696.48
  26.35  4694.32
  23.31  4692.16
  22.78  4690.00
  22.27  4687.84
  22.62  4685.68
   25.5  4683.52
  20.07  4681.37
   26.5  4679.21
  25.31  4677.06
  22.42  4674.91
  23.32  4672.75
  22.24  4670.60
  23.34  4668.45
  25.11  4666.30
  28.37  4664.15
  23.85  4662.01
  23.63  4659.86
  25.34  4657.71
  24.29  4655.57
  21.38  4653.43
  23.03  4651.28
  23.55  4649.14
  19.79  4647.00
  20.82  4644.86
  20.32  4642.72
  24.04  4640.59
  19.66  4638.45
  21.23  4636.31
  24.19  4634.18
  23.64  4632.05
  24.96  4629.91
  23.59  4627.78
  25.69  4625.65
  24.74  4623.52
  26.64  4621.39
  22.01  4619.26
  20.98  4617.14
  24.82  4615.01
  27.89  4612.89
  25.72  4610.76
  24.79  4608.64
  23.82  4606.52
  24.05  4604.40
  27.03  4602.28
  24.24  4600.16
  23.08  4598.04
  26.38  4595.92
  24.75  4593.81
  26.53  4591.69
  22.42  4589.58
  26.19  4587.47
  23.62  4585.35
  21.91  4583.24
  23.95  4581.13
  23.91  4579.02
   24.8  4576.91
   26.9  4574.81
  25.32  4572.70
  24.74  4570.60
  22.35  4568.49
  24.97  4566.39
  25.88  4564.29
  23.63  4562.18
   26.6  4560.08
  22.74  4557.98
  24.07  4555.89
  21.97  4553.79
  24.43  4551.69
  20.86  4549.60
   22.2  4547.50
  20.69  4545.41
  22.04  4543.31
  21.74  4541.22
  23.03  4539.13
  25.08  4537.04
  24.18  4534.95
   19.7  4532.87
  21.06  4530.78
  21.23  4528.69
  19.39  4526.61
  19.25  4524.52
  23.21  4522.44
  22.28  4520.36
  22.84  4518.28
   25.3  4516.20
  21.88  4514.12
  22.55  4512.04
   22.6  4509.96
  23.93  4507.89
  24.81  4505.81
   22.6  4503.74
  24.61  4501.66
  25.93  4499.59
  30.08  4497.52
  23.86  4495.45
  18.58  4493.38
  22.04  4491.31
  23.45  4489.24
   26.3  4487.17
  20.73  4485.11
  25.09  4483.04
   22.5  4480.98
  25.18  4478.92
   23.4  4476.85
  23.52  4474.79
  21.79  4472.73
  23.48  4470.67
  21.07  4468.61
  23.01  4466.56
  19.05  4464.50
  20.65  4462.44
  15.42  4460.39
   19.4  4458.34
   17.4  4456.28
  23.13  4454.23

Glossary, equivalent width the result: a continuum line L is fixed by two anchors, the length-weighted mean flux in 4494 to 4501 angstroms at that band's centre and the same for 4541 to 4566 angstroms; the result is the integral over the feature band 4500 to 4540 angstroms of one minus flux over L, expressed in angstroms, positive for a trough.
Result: 3.60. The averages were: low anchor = 26.1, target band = 22.7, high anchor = 23.2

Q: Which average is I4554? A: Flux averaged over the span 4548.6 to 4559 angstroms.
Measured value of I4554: 22.8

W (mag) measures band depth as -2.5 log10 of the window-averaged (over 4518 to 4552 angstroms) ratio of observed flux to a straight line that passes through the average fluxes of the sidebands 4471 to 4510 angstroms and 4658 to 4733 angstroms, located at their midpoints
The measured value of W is 0.09 mag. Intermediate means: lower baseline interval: 23.8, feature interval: 21.9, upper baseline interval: 23.7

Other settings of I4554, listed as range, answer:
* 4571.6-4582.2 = 25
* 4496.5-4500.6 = 28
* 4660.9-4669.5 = 25.2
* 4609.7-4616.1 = 26.1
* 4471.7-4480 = 23.5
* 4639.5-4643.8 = 22.2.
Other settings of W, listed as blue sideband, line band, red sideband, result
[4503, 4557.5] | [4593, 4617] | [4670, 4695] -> -0.09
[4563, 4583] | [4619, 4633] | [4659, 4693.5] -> -0.02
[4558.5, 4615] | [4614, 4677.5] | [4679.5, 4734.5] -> 0.04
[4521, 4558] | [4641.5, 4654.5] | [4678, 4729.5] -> 0.07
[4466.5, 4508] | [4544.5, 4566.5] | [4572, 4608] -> 0.04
